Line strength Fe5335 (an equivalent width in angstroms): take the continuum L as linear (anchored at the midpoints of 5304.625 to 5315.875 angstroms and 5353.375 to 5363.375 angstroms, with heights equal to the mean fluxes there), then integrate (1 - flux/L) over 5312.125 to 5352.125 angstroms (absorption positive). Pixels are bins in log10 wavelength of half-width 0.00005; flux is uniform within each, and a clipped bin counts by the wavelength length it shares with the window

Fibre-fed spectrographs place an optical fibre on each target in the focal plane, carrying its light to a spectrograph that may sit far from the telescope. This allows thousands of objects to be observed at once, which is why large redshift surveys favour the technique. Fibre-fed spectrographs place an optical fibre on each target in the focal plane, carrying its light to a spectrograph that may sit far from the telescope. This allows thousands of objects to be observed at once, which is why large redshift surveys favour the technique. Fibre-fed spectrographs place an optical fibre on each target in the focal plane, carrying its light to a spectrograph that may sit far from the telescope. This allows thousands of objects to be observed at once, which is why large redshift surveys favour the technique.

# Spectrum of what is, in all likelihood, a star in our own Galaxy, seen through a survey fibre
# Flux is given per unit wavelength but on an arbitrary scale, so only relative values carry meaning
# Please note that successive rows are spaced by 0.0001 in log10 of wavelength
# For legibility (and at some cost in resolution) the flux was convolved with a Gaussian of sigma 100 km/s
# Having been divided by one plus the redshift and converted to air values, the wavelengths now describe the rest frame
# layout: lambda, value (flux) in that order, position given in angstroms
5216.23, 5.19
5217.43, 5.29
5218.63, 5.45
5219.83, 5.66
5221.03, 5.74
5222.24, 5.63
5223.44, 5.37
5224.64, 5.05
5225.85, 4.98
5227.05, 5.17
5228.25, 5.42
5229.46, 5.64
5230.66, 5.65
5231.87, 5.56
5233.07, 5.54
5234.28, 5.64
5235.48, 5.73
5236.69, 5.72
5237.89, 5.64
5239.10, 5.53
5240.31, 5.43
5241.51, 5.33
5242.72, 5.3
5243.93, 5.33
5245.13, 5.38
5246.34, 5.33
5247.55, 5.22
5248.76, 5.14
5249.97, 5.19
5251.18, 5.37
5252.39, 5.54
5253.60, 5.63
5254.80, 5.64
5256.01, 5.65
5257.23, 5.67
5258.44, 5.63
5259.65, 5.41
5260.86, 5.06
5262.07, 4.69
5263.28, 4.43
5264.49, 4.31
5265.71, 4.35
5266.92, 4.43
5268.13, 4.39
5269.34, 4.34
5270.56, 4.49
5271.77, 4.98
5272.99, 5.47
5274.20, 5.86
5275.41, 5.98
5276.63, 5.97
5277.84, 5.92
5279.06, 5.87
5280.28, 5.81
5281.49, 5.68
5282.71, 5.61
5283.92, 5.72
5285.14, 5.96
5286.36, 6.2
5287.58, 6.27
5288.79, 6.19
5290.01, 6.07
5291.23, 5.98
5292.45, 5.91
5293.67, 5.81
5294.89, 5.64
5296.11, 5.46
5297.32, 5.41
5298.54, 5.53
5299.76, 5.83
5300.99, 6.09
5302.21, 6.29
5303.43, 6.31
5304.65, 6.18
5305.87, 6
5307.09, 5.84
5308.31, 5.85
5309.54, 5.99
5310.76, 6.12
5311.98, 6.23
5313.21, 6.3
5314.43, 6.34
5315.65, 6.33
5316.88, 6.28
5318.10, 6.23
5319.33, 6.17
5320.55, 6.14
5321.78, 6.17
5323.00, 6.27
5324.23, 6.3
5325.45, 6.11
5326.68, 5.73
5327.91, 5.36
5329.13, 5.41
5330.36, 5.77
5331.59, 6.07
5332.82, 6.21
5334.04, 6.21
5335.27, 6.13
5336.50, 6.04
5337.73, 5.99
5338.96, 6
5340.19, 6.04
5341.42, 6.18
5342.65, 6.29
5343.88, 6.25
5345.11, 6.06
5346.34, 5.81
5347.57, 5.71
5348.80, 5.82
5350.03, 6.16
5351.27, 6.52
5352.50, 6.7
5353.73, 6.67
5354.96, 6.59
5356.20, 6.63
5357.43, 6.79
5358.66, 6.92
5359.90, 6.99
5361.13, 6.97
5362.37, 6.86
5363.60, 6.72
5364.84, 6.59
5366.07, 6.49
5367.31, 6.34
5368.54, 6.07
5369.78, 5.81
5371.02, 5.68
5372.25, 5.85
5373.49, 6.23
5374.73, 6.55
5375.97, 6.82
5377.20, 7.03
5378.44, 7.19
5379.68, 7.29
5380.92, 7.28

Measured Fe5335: 2.1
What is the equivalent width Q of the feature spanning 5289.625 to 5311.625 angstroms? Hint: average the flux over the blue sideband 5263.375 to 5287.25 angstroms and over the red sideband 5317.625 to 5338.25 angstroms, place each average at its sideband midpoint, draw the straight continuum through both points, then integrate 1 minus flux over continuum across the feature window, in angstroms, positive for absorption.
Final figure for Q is -1.0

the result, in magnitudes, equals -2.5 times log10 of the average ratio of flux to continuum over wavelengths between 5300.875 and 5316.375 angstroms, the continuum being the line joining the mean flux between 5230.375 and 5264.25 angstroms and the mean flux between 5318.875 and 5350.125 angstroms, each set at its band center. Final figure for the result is -0.06 mag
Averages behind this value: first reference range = 5.39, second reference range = 6.01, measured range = 6.15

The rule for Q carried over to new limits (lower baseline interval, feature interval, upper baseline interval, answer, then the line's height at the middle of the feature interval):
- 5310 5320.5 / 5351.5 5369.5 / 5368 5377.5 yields -1.2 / 6.23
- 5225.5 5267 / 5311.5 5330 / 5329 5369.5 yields -0.2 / 6.04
